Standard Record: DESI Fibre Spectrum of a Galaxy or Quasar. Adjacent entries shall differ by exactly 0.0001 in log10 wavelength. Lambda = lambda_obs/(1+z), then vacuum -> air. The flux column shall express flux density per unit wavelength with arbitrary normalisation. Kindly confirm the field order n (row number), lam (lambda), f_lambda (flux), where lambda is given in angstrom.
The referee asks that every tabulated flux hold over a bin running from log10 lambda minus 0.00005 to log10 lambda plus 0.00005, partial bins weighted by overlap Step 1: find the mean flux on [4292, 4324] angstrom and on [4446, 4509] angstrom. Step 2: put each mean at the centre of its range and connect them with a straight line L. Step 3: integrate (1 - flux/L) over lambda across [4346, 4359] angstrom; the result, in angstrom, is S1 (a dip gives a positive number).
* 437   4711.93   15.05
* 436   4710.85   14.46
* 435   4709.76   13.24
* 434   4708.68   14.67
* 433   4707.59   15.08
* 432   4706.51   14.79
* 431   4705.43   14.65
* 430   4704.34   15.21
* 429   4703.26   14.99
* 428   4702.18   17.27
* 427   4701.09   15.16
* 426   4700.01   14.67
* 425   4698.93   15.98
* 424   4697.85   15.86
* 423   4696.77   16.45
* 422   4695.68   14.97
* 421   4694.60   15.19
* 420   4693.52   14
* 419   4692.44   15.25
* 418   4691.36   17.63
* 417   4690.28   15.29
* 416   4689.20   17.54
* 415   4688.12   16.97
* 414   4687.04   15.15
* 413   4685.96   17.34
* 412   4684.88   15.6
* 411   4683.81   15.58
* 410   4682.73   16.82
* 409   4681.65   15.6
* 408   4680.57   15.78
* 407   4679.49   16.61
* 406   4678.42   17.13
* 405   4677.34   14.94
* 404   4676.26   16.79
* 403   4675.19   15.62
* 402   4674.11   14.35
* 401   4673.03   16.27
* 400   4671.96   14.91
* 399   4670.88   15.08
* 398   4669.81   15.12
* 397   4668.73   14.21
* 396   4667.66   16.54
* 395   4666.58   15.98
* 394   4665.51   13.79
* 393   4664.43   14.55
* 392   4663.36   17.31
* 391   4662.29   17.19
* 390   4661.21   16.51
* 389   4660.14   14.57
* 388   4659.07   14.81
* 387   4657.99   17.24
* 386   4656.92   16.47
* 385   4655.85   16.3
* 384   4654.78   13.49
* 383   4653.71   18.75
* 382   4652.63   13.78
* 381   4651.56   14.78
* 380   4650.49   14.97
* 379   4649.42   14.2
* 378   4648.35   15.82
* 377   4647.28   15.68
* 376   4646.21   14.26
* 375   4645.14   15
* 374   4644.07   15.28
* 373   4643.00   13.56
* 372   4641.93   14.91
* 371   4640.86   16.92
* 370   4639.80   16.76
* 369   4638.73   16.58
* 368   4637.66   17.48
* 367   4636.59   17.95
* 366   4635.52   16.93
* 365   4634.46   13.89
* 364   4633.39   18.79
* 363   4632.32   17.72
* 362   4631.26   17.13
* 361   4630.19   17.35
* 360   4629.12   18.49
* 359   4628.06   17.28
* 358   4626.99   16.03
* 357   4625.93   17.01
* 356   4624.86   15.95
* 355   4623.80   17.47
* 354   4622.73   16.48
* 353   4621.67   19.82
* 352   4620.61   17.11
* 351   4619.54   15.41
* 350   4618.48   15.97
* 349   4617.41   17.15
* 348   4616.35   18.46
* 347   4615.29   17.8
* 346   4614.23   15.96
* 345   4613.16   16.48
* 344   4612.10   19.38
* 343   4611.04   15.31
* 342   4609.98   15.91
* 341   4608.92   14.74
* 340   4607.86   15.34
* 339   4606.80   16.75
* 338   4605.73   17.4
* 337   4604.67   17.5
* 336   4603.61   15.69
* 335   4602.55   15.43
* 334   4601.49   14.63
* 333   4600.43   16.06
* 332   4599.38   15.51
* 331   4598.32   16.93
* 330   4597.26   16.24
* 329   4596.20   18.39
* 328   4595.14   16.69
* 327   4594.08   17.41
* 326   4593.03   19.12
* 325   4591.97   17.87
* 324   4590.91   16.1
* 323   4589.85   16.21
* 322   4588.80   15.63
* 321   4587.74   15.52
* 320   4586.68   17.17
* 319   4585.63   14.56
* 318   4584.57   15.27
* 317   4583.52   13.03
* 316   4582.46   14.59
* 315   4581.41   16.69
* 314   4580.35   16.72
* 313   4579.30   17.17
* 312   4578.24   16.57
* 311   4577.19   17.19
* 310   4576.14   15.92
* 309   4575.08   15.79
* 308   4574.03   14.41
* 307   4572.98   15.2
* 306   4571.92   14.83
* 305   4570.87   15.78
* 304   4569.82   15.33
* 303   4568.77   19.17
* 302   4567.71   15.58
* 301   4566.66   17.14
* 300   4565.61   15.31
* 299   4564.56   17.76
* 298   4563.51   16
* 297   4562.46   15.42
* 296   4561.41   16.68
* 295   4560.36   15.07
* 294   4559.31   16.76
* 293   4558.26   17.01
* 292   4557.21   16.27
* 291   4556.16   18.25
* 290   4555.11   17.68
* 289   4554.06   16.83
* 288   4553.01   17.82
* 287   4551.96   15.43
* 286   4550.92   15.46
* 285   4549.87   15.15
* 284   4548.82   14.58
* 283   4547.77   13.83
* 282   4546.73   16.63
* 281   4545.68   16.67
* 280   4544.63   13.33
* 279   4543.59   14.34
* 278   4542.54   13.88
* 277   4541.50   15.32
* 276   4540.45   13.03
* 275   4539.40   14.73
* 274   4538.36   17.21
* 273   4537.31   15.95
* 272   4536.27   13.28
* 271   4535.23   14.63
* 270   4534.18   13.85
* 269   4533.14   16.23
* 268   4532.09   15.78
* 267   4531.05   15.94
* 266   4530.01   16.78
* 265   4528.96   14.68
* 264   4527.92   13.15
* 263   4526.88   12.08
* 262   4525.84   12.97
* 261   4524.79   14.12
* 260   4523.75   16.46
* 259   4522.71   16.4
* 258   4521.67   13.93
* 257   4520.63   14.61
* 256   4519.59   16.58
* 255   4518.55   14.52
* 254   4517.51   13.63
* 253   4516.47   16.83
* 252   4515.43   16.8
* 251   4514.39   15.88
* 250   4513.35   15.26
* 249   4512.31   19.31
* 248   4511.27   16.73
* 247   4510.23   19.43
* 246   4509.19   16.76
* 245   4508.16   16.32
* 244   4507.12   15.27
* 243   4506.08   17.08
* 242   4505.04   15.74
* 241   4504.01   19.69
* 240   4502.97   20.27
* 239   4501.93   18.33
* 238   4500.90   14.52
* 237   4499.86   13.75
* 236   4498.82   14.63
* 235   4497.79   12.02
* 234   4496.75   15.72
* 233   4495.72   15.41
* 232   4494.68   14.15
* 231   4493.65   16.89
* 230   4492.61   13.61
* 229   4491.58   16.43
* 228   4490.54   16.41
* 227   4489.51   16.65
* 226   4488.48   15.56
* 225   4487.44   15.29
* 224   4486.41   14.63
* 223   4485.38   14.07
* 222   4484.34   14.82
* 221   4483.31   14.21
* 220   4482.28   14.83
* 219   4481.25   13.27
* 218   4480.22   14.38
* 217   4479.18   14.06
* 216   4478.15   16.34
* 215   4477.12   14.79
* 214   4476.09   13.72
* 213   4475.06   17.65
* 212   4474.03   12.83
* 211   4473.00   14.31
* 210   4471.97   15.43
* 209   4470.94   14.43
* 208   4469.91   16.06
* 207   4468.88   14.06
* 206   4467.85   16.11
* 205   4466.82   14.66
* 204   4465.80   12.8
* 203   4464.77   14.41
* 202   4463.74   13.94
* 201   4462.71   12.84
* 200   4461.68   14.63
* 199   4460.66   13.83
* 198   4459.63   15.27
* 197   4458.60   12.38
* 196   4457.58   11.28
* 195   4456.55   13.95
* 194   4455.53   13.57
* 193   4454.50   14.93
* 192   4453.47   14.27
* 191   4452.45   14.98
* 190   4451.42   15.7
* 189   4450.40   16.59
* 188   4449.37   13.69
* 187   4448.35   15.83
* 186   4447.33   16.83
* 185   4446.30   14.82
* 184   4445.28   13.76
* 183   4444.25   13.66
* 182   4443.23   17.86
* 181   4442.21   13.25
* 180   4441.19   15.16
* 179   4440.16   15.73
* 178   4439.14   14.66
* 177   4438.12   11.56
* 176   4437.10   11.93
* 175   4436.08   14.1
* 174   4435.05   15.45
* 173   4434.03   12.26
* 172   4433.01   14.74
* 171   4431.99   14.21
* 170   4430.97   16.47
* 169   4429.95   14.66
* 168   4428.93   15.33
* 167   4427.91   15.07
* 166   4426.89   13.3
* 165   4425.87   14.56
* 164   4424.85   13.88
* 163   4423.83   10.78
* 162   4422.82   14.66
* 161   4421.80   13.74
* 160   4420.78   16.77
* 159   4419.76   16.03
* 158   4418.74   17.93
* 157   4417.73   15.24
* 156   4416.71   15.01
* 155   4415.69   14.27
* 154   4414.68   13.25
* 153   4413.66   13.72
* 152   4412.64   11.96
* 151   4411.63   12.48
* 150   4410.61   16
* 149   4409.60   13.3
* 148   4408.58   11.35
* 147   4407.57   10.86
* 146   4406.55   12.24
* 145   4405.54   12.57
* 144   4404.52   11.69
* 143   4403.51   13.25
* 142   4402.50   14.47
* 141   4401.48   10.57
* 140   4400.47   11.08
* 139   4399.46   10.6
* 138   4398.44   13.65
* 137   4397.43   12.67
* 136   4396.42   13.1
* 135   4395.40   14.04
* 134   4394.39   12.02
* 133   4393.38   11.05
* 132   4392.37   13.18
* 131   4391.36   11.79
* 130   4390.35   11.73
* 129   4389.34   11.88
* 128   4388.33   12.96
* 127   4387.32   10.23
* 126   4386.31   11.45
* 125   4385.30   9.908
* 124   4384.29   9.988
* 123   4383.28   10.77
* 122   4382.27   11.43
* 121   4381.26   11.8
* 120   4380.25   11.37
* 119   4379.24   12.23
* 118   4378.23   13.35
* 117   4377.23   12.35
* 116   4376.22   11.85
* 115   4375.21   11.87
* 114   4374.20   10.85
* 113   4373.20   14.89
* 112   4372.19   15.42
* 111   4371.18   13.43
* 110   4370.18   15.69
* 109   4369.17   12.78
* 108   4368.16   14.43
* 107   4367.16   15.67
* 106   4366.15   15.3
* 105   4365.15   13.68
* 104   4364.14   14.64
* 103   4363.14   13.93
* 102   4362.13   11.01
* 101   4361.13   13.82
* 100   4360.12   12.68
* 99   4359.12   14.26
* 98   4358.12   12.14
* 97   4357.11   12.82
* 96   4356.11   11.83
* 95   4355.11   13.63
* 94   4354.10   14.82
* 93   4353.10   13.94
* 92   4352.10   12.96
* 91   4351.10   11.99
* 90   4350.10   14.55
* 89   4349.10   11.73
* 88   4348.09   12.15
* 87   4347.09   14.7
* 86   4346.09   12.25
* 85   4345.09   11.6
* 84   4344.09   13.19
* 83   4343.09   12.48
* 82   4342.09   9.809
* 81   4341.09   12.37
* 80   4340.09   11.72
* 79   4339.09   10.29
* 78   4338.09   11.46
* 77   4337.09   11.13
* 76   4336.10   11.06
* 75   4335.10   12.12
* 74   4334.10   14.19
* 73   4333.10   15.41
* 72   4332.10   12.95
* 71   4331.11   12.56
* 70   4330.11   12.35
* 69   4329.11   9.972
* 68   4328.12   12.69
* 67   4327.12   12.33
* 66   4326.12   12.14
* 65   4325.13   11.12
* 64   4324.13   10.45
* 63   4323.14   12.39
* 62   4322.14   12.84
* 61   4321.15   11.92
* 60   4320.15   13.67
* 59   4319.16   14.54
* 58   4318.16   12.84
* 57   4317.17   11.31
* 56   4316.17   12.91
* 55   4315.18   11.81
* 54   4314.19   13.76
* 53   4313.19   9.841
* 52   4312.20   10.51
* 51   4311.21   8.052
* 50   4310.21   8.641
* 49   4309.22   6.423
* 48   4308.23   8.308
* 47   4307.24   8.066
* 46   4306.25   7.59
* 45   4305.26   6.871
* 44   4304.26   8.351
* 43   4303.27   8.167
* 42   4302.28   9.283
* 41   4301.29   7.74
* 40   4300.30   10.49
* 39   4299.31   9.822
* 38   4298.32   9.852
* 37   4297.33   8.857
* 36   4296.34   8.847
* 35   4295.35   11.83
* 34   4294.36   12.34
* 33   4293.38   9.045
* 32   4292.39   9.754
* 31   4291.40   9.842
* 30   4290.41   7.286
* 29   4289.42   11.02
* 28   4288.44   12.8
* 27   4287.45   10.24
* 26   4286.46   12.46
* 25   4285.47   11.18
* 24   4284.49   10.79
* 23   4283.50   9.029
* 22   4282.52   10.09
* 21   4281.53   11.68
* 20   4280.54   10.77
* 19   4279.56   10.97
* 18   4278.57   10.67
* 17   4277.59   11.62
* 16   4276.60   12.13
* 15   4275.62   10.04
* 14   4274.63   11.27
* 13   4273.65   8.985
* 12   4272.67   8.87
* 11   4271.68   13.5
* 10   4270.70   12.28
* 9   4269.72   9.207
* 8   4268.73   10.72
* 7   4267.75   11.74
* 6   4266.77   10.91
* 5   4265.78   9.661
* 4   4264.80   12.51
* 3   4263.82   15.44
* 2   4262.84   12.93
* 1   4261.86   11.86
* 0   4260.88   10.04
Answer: -1.8 angstrom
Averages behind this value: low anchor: 10.2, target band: 13.1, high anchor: 15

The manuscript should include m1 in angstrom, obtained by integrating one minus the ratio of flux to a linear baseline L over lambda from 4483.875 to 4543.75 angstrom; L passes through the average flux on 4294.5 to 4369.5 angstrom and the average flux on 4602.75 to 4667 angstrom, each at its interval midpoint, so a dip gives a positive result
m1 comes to -4.3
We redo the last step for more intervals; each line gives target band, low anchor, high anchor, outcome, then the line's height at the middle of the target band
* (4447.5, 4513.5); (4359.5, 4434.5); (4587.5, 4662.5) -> -3.82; 14.3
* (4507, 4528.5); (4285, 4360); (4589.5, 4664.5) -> -1.47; 14.6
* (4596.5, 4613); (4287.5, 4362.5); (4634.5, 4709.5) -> -1.54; 14.8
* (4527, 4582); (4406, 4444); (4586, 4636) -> 0.76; 16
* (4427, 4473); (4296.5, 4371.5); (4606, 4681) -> -3.46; 13.5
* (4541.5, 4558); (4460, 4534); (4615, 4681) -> -0.18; 15.6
